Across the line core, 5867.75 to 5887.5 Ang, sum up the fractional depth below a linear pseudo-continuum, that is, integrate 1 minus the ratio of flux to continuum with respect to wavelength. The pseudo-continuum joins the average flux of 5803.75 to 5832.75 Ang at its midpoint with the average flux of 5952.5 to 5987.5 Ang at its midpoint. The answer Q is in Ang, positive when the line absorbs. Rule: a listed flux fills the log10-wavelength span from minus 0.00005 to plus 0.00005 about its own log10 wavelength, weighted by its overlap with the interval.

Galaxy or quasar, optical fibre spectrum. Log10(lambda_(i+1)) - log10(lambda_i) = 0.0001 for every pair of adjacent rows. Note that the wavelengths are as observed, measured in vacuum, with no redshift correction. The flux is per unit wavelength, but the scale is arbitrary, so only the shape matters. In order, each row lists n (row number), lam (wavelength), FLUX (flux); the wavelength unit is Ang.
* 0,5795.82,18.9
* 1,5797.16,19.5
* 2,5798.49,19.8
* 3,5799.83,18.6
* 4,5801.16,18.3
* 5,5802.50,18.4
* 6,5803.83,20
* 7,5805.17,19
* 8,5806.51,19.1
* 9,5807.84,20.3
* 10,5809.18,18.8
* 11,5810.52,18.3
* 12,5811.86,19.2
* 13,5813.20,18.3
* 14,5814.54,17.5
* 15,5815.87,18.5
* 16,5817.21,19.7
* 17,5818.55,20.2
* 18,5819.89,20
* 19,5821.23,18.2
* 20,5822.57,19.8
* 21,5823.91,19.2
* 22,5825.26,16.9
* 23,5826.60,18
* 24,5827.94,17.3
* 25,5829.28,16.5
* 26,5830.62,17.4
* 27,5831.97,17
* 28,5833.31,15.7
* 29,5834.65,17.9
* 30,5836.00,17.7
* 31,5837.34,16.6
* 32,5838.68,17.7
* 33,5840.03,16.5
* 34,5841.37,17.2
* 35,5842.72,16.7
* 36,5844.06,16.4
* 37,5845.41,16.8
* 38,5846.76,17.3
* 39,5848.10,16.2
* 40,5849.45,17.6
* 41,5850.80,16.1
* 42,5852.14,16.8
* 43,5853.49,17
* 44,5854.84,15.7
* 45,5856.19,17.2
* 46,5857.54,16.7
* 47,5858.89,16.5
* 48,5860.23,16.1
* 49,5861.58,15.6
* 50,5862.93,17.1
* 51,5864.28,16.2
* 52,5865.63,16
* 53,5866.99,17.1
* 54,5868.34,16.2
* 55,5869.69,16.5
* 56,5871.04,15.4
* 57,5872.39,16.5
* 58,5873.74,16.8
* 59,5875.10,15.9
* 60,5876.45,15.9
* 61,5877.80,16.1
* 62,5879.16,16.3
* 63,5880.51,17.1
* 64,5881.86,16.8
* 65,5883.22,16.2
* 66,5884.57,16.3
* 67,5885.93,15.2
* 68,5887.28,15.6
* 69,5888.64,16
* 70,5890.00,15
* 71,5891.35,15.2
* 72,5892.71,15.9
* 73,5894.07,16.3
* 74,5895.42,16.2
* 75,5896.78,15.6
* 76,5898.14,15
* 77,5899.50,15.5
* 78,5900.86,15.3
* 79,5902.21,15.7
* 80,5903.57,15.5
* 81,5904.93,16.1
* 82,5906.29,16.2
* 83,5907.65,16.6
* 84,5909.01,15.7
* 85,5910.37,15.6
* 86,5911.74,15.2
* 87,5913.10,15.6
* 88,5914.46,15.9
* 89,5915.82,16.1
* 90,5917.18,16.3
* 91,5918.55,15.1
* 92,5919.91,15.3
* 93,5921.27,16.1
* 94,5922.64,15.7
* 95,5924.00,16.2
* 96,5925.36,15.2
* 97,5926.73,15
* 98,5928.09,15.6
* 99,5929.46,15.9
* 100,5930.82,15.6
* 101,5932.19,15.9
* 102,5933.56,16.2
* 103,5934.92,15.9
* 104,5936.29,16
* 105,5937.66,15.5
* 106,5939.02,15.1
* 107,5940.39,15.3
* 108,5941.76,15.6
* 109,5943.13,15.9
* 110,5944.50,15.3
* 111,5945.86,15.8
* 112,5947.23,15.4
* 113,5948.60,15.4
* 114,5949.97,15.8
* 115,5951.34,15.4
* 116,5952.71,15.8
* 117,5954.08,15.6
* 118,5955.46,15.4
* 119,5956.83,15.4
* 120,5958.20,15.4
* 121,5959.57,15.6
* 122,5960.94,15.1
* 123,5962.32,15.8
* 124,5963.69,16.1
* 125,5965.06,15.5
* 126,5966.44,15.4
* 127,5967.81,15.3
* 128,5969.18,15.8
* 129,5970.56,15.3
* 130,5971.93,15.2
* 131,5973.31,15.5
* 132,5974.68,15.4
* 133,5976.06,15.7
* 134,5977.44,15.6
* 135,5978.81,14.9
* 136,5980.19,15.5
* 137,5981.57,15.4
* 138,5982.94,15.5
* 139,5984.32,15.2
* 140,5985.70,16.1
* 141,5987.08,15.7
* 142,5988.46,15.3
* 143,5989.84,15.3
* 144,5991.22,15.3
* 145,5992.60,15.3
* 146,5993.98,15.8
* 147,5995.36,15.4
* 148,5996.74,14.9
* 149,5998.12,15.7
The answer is 1.3 Ang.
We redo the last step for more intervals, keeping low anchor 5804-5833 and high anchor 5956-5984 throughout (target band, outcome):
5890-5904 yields 1.1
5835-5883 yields 3.0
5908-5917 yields 0.5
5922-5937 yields 0.5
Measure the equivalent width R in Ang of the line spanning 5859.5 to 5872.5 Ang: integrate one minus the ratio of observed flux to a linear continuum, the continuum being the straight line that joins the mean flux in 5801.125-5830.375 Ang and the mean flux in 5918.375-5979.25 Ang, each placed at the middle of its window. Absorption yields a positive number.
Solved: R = 0.9 Ang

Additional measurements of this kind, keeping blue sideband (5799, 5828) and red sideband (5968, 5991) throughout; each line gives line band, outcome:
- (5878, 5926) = 3.4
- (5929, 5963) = 1.1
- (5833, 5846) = 1.0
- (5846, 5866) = 1.6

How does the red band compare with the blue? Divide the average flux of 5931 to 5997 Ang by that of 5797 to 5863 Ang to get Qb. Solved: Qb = 0.87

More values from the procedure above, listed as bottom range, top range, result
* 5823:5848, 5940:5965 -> 0.91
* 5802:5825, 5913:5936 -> 0.83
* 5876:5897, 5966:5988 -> 0.97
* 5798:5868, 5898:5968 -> 0.89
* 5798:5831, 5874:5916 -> 0.85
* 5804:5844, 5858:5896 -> 0.89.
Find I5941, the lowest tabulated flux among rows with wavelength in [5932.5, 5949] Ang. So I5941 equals 15.1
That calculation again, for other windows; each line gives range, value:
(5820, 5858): 15.7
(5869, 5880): 15.4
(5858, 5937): 15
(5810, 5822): 17.5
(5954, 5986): 14.9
